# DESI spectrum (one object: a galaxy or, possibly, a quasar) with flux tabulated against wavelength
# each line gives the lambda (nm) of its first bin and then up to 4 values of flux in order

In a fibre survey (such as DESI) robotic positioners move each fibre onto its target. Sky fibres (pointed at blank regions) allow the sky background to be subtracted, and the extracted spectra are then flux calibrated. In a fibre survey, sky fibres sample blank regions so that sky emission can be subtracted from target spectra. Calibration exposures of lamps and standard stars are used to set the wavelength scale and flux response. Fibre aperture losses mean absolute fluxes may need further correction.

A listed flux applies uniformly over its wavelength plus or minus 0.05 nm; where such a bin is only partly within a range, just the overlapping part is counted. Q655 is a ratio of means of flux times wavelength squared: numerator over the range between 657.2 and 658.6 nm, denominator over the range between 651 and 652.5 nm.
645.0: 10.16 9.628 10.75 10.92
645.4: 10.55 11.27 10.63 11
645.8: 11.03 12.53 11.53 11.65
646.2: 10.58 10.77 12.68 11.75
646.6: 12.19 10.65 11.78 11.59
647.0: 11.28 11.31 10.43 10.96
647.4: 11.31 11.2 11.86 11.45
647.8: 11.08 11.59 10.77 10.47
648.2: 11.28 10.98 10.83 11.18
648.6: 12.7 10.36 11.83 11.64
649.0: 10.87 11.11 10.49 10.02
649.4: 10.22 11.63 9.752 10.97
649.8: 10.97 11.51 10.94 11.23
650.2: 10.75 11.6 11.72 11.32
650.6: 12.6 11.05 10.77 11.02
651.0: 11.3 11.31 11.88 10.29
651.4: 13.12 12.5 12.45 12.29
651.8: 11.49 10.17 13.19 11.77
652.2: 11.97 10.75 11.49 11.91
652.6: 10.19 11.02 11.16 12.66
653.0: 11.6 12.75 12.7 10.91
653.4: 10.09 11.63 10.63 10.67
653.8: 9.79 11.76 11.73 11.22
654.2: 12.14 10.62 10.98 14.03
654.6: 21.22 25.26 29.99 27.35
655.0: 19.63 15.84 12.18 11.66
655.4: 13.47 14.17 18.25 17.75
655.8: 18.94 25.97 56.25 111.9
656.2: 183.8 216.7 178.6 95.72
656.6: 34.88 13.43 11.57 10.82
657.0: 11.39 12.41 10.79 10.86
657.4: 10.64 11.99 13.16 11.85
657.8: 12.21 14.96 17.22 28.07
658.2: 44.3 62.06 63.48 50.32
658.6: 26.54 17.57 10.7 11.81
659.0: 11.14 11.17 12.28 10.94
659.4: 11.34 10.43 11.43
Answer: 2.29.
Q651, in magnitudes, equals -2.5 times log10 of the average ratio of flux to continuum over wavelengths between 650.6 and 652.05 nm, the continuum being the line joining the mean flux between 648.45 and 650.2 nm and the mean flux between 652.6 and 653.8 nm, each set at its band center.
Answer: -0.05 mag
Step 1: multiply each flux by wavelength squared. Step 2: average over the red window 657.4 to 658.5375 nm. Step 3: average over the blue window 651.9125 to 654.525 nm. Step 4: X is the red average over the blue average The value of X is 2.6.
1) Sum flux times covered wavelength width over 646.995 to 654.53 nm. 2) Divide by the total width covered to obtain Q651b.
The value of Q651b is 11.3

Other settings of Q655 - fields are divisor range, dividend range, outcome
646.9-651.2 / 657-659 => 2.09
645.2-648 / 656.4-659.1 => 2.46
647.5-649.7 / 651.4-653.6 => 1.07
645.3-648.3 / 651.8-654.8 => 1.14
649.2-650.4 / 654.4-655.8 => 1.70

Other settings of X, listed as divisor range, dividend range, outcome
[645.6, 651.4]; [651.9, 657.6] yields 2.50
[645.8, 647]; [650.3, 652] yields 1.02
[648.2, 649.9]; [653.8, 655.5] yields 1.48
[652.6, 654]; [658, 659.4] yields 2.40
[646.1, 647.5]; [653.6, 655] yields 1.43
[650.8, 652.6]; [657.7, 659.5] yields 2.08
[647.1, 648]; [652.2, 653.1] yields 1.04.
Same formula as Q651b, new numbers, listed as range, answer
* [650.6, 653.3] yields 11.7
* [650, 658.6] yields 24.5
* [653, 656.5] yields 35.5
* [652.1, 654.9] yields 13.2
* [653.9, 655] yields 17.3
